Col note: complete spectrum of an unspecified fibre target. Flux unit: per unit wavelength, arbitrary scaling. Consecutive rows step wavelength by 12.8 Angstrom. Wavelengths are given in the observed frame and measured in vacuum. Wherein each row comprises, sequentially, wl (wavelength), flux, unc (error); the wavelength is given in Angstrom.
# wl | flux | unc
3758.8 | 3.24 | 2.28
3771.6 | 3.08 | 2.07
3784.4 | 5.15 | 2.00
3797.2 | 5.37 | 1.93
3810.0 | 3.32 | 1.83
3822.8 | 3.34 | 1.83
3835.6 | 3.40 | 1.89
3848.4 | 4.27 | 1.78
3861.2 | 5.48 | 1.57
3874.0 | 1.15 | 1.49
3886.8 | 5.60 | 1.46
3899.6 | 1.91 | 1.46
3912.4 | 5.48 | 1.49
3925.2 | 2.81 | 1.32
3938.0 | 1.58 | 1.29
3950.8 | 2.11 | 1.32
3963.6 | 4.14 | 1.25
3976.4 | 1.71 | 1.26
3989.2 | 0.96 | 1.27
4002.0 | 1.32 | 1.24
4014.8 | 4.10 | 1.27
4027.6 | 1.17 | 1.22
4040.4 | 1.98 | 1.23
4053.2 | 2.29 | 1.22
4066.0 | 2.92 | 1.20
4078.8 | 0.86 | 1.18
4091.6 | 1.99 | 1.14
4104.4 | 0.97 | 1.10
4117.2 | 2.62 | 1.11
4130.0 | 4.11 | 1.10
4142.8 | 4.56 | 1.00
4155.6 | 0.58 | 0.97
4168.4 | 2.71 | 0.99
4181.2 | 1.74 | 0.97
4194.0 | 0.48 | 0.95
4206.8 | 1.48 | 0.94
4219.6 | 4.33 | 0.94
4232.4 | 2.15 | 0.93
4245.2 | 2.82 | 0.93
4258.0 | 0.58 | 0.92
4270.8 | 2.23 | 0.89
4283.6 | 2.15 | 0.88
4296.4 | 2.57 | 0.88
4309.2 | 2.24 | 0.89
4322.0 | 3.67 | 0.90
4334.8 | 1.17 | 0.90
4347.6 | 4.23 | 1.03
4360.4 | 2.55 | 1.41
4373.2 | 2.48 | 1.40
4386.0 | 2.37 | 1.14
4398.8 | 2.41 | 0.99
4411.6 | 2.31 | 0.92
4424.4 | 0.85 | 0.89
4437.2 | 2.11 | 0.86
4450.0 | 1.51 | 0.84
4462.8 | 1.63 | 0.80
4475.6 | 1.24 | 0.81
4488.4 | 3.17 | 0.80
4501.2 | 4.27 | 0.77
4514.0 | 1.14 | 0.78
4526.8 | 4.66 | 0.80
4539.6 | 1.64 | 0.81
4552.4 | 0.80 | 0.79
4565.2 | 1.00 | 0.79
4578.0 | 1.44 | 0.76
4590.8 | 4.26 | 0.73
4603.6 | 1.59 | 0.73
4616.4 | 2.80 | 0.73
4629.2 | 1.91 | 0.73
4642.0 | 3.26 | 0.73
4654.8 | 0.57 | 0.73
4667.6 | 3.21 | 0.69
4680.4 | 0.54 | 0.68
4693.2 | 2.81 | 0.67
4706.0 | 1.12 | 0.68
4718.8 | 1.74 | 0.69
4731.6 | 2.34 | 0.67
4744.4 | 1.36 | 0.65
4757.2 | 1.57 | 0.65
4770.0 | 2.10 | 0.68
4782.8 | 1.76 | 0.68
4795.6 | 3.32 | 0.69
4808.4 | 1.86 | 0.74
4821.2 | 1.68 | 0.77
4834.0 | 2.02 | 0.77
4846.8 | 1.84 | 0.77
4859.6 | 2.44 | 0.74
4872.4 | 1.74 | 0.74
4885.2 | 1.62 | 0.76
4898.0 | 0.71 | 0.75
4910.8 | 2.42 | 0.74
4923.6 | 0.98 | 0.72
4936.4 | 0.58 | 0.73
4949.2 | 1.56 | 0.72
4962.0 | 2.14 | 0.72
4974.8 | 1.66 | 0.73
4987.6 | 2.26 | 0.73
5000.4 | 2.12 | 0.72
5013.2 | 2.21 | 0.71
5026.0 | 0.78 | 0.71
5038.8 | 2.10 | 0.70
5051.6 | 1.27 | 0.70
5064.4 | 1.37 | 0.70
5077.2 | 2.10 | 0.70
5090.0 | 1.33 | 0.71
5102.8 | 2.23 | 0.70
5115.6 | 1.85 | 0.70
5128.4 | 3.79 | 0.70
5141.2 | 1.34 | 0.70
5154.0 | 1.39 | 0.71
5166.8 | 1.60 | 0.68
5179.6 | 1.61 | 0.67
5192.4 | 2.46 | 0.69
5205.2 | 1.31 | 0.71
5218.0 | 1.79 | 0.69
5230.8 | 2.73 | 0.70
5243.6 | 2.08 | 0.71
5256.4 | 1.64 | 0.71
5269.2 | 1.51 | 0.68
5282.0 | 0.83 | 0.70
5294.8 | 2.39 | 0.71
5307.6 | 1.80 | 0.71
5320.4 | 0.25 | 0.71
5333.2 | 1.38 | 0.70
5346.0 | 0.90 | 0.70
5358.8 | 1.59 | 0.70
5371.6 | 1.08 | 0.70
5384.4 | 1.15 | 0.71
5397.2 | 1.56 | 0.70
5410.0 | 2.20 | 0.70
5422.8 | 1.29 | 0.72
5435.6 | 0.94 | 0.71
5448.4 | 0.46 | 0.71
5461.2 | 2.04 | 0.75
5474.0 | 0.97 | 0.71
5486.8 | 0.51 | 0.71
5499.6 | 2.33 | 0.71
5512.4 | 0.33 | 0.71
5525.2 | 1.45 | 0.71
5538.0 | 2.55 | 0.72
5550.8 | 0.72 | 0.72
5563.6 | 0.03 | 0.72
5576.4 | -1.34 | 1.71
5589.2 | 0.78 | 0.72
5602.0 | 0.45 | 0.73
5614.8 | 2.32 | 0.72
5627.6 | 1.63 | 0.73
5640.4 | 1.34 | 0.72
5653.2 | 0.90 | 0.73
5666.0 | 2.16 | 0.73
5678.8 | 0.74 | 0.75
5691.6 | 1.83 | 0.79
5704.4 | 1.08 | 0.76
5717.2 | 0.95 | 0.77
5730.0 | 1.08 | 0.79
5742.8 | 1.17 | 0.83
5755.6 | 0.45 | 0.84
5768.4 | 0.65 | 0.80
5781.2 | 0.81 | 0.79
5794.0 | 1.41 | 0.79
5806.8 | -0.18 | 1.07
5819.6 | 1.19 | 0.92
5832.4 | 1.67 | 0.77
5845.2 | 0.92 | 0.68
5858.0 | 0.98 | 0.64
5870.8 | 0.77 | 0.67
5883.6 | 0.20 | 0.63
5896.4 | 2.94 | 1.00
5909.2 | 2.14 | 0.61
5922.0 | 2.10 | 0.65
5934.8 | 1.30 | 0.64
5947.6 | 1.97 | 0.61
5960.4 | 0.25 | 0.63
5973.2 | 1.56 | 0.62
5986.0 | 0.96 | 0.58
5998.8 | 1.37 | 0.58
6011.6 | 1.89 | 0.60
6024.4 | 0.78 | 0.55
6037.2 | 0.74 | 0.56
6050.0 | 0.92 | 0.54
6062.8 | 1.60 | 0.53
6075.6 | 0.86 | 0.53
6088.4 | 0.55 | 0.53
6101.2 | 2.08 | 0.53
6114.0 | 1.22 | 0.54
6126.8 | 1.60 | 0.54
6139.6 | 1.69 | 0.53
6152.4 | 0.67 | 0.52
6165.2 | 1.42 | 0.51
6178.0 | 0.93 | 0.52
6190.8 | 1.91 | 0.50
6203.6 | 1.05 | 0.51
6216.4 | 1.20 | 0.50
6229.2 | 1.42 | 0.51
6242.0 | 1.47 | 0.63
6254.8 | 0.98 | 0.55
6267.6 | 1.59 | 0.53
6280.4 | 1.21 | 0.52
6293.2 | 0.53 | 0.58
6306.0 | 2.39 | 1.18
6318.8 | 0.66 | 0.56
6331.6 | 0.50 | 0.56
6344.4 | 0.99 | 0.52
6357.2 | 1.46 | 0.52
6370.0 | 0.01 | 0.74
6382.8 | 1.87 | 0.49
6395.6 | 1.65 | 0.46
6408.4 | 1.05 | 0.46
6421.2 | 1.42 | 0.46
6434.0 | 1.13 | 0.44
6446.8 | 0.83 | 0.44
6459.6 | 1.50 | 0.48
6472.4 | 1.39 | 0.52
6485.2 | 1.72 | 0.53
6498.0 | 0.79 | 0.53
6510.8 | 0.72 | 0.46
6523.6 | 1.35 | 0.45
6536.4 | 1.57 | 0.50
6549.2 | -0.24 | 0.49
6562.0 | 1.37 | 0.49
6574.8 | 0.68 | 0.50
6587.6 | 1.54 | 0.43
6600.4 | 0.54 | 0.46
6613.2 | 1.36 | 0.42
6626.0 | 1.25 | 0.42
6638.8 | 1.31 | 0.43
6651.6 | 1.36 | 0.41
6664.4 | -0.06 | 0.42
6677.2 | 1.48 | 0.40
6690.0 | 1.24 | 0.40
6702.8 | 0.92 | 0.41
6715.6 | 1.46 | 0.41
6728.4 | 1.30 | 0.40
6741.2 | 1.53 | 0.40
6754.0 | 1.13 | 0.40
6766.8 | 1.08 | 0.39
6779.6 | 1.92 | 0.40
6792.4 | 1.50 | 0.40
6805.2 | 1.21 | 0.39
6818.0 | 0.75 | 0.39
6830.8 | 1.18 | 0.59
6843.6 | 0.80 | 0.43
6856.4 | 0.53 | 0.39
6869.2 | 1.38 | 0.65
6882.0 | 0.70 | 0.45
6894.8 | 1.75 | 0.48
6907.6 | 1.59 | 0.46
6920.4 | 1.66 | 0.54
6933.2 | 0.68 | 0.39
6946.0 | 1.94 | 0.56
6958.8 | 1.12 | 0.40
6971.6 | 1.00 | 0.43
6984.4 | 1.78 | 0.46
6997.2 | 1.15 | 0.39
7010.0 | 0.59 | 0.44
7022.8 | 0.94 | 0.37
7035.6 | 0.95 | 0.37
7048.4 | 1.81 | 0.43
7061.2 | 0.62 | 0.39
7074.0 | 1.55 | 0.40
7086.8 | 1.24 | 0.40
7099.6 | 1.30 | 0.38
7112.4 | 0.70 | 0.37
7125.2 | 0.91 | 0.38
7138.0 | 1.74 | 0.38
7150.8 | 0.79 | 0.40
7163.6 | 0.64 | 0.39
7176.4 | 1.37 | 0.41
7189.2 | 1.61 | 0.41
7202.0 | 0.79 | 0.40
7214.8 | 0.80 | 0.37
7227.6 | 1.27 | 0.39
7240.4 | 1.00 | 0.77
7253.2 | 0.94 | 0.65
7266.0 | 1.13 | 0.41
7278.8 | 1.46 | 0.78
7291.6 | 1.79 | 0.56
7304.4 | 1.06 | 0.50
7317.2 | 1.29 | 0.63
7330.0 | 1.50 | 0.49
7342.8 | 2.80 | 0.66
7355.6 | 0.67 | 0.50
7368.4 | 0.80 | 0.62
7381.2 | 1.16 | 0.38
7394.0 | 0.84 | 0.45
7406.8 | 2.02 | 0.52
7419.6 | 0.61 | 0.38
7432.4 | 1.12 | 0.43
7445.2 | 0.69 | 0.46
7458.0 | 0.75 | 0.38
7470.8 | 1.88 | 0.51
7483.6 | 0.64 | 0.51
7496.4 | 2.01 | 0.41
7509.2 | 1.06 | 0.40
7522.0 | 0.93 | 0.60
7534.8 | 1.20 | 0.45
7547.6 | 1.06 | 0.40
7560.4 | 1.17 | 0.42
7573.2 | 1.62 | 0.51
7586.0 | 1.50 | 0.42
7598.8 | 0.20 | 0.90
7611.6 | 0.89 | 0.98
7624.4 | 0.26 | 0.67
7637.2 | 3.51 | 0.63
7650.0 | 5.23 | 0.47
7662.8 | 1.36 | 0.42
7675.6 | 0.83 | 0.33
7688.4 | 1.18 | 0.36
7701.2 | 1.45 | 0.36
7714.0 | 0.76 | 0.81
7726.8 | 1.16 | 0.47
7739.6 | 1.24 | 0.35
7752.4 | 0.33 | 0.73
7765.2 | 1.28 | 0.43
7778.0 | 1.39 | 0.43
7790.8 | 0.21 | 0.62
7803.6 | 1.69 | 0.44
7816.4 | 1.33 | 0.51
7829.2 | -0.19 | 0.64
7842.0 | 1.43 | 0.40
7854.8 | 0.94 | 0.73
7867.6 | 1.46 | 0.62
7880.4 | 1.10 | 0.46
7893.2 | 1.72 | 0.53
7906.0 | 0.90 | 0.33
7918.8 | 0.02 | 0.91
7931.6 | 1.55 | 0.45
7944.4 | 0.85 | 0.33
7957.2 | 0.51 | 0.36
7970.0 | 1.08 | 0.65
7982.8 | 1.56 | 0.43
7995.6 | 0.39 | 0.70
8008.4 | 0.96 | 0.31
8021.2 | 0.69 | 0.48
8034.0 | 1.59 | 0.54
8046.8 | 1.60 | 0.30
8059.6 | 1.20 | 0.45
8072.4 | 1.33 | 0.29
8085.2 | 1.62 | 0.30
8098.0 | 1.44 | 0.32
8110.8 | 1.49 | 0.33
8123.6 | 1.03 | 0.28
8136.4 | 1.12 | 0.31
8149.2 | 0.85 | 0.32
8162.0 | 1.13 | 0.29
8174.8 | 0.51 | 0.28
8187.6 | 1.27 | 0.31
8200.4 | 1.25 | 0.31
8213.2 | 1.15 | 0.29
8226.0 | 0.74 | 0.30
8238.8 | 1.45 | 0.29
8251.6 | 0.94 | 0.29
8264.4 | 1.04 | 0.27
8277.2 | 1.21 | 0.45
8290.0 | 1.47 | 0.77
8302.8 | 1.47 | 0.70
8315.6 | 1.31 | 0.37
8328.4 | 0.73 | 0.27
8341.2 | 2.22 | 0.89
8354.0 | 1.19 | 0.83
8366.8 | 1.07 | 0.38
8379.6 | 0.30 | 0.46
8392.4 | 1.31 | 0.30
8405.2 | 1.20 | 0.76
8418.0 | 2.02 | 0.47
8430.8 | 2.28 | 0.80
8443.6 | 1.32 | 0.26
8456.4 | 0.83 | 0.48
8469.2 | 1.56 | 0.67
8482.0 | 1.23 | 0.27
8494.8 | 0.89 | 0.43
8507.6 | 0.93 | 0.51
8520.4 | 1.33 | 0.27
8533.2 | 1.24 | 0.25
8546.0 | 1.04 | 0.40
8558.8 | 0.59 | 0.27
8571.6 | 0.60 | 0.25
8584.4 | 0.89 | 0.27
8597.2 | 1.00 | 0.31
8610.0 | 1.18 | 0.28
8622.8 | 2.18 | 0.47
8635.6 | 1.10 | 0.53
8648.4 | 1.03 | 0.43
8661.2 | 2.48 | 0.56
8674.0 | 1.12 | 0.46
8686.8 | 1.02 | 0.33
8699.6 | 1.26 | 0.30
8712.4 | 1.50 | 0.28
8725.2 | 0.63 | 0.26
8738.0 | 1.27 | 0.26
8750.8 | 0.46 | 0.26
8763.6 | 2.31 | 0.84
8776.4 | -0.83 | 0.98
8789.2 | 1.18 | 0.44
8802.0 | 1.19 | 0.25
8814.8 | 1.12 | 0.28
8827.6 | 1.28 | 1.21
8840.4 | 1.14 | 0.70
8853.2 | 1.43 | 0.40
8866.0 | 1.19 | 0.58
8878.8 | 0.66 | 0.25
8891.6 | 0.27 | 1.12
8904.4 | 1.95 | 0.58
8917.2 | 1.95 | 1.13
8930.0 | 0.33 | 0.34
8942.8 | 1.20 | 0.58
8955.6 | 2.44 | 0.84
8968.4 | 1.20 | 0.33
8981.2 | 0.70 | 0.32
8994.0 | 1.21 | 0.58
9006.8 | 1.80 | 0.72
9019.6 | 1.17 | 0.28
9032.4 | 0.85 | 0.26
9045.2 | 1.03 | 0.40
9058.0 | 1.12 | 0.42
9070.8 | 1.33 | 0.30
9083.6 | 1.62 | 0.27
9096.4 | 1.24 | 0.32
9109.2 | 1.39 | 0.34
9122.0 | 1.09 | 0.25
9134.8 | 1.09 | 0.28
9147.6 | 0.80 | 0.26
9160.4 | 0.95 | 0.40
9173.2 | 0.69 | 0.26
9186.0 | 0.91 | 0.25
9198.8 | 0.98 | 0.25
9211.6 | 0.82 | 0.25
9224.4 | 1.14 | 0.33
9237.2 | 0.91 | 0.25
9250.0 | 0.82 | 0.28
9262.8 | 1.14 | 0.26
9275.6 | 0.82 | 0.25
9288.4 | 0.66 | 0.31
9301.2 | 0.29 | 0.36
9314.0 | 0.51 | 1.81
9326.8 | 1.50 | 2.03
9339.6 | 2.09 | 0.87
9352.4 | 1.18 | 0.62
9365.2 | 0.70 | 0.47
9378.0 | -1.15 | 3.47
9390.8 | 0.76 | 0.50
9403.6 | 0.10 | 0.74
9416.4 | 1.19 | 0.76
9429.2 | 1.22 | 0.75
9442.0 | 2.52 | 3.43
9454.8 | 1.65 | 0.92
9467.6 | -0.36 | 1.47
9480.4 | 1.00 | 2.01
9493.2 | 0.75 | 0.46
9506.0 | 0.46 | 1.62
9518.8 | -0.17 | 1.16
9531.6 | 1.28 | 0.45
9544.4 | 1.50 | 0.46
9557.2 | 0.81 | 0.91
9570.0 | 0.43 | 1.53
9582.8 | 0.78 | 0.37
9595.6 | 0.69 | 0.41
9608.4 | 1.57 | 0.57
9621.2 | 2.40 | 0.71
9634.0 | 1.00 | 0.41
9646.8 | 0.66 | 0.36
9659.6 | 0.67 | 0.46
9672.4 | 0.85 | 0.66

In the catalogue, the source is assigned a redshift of 1.05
